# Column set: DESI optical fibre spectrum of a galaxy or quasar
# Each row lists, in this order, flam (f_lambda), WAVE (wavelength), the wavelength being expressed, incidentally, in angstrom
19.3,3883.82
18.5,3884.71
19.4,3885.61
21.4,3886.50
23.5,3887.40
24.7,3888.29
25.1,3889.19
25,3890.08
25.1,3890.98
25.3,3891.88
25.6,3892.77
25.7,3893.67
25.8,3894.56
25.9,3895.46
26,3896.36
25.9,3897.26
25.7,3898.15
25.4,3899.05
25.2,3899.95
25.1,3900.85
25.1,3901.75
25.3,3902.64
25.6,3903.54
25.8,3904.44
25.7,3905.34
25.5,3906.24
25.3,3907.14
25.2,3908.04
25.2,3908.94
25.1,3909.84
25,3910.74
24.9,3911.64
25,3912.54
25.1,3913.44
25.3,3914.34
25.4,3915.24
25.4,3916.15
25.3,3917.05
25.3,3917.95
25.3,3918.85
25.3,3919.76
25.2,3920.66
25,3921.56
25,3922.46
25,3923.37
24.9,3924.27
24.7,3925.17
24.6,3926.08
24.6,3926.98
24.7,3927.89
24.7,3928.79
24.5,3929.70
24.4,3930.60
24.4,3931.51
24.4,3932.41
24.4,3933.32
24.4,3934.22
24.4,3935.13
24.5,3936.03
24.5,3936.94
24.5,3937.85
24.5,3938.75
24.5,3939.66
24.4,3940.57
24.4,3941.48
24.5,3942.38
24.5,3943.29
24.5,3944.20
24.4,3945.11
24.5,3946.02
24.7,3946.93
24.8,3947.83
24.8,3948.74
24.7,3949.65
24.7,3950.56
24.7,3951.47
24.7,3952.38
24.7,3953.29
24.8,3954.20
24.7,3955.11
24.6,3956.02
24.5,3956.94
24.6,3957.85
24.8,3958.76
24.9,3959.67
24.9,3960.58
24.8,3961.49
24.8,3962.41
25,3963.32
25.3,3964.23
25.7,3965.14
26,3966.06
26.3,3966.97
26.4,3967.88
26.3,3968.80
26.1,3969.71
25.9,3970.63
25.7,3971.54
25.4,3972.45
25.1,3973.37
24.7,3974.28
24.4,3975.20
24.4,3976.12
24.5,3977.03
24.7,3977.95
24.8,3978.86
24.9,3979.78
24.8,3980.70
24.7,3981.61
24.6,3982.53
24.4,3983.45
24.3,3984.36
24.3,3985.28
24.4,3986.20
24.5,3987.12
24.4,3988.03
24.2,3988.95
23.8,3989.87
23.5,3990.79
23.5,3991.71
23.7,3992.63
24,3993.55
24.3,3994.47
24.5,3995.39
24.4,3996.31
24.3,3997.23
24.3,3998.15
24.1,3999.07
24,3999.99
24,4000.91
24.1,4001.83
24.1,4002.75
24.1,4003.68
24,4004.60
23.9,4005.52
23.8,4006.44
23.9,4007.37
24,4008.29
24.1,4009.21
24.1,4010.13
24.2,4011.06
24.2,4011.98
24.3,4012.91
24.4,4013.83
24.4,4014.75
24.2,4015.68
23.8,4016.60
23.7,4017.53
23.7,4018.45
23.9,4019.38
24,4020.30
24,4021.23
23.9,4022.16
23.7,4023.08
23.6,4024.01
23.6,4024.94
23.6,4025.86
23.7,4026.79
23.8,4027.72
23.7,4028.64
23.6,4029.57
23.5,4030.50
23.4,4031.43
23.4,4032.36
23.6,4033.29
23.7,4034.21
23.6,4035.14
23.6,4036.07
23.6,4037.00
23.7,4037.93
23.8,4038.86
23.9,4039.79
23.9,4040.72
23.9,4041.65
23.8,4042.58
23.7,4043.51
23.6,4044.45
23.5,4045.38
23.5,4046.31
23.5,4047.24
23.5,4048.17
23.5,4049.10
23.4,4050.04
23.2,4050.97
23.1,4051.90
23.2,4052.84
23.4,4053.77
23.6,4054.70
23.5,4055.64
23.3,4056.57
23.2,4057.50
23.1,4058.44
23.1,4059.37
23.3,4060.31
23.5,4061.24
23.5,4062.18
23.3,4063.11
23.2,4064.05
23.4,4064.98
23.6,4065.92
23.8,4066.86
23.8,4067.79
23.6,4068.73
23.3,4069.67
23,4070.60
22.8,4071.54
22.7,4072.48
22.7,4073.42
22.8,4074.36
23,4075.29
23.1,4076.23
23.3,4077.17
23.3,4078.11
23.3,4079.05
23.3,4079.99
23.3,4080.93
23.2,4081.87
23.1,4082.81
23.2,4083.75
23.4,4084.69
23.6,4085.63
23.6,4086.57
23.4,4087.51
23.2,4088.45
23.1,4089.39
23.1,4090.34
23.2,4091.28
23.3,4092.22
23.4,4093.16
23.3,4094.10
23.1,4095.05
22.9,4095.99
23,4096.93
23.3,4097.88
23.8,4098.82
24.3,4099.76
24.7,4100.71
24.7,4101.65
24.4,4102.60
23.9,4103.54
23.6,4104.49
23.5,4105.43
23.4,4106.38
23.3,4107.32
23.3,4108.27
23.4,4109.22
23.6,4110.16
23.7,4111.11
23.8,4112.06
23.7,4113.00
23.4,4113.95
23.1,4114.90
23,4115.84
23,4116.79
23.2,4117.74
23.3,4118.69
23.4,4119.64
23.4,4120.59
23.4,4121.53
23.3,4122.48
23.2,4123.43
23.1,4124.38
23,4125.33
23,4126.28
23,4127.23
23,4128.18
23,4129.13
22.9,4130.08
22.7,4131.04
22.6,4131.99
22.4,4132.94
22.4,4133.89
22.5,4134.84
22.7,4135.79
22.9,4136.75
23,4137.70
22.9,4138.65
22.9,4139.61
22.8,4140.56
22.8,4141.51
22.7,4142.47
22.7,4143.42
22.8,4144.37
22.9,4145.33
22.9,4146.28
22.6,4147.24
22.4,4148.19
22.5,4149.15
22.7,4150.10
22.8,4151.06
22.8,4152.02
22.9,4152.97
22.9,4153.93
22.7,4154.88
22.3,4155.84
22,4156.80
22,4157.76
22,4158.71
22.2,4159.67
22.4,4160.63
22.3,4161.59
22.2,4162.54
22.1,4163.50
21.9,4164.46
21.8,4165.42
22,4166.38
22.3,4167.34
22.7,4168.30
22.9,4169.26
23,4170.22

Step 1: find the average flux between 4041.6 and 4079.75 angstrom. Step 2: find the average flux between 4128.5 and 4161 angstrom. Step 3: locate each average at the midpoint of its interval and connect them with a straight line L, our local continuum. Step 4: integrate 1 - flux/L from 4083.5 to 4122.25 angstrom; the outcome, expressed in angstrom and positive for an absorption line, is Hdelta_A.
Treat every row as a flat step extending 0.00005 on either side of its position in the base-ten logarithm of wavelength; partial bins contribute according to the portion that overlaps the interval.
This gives -0.8 angstrom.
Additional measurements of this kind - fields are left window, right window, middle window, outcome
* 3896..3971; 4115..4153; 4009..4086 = 0.86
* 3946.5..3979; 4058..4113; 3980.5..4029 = 0.85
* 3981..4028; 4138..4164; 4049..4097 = 0.21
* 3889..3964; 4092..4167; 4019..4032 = 0.15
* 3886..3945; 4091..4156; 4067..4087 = 0.28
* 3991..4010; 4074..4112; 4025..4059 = 0.34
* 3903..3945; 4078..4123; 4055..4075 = 0.40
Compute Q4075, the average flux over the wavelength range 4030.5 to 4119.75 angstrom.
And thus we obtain 23.4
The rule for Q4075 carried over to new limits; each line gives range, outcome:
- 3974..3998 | 24.3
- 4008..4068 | 23.7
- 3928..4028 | 24.5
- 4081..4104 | 23.5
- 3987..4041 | 23.9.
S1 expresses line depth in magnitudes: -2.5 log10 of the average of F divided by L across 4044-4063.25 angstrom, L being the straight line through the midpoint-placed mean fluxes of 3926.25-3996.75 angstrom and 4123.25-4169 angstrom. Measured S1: 0.013 mag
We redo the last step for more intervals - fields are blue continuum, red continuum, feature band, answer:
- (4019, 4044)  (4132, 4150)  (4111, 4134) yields -0.01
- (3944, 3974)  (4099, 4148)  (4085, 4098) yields 0.01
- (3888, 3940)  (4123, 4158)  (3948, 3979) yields -0.02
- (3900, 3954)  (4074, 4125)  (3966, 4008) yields -0.01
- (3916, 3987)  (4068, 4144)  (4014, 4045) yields 0.01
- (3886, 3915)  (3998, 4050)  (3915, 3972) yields -0.01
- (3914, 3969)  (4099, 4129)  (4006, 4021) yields 0.01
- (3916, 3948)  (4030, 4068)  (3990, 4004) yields 0.00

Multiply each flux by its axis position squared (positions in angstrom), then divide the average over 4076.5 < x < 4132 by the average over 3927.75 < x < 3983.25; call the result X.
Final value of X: 1.0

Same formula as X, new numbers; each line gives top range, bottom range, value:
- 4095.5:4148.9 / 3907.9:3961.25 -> 1.03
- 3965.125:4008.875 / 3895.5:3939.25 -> 1.02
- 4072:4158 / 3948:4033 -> 1.01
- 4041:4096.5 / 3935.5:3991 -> 0.99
